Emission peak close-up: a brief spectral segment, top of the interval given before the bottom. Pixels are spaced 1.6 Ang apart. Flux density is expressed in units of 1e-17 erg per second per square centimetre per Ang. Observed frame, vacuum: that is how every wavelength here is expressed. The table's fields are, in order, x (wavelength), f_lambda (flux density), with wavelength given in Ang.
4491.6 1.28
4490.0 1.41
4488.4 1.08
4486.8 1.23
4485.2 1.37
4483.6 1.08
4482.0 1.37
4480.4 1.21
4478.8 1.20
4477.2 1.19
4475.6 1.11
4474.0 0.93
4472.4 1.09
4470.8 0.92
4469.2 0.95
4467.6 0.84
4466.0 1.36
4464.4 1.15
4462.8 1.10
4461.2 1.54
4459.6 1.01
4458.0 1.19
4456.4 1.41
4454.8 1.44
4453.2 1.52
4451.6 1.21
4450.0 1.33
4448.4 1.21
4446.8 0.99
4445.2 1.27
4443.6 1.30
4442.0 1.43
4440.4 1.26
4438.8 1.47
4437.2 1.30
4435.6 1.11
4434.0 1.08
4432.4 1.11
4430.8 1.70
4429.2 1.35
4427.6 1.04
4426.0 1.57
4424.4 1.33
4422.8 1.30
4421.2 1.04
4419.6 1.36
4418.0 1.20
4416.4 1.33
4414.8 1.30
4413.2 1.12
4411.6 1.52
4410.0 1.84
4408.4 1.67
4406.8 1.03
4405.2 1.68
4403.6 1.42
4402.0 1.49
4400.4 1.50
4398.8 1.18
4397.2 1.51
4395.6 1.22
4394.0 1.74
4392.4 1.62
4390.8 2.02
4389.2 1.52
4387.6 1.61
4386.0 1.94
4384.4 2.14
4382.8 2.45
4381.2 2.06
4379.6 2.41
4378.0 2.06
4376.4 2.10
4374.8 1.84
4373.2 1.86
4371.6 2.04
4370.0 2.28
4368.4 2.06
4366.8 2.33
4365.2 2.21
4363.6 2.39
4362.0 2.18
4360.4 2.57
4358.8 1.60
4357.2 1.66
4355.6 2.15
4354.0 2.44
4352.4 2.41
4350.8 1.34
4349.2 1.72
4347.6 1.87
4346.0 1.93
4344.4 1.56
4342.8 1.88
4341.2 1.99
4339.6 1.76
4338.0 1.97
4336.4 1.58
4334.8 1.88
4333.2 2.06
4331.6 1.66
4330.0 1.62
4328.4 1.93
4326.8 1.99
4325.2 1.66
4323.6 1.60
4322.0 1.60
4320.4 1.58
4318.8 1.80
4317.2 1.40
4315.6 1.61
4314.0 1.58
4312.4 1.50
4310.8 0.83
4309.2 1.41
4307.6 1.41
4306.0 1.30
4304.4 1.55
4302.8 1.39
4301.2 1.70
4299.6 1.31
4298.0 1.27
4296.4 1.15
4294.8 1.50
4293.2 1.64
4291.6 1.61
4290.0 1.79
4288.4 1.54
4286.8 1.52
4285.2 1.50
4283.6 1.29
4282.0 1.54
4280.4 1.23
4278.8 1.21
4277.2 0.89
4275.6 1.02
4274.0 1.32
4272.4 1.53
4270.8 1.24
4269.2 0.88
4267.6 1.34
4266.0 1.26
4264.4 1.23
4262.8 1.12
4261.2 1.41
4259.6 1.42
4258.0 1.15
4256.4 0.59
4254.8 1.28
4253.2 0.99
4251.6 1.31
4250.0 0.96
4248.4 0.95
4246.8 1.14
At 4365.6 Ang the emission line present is C IV 1549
